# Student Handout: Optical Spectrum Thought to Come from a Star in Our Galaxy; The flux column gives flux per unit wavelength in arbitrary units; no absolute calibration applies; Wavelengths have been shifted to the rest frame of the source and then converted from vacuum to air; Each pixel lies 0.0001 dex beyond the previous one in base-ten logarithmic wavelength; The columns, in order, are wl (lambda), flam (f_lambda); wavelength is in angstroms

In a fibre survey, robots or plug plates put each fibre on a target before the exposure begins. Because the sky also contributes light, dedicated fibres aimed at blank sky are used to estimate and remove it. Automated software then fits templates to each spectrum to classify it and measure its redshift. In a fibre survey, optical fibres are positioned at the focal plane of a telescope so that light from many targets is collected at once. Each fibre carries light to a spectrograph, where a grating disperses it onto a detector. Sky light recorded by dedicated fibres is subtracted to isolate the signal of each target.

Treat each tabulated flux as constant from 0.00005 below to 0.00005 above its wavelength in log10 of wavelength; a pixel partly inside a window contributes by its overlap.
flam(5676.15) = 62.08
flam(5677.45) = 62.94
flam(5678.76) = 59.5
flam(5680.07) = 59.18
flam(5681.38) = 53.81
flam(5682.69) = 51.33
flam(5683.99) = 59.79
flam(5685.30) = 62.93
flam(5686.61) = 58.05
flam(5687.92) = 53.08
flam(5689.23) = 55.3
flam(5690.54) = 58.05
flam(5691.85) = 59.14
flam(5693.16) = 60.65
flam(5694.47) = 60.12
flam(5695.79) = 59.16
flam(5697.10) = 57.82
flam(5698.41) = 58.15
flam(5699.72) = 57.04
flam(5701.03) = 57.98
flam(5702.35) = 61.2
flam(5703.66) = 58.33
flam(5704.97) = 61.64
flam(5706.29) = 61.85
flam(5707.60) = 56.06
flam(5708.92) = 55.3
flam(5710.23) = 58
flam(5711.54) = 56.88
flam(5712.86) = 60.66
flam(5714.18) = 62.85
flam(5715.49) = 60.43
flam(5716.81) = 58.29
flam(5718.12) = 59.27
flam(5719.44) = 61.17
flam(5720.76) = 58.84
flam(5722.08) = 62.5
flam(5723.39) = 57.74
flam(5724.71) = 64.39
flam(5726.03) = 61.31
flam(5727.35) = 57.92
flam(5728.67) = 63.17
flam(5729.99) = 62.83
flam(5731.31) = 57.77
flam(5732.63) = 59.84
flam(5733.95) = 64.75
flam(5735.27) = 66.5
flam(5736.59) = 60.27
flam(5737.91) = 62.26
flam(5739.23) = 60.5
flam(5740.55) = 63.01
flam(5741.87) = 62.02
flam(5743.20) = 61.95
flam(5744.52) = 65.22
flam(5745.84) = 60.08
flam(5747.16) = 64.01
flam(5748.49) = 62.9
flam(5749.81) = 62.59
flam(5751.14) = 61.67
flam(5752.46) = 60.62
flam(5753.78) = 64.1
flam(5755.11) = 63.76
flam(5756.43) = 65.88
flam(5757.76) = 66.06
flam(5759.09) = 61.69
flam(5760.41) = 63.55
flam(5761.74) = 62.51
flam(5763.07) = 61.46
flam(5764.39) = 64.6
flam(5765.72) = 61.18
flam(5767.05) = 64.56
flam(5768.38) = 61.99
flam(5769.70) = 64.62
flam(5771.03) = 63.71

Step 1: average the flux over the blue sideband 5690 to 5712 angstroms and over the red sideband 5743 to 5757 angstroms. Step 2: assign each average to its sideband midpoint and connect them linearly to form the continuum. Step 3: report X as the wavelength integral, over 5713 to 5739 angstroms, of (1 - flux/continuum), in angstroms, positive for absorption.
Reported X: -0.1 angstroms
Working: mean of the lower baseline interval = 58.7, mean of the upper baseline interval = 63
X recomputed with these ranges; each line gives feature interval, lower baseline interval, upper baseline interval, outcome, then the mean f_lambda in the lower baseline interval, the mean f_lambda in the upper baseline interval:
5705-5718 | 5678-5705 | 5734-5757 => 0.2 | 58.1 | 62.8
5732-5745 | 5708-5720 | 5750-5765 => -0.2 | 59.1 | 63.2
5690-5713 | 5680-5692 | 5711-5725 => -0.1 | 56.9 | 60.2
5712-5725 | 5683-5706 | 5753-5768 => 0.0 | 58.7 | 63.5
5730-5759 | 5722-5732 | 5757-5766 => -0.3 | 60.9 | 63.1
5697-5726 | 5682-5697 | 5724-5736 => 0.3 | 57.9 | 62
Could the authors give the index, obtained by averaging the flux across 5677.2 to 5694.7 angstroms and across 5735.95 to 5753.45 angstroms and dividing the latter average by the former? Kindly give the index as 1.1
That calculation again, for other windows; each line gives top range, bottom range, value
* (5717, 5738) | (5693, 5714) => 1.04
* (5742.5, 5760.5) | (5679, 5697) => 1.09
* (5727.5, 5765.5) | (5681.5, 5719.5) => 1.07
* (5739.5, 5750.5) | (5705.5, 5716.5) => 1.06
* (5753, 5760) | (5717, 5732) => 1.06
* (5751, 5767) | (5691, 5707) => 1.06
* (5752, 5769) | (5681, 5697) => 1.10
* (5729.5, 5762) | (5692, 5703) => 1.06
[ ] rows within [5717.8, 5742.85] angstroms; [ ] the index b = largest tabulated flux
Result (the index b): 66.5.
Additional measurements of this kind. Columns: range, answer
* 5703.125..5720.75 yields 62.85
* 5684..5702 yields 62.93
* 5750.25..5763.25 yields 66.06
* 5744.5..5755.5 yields 65.22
